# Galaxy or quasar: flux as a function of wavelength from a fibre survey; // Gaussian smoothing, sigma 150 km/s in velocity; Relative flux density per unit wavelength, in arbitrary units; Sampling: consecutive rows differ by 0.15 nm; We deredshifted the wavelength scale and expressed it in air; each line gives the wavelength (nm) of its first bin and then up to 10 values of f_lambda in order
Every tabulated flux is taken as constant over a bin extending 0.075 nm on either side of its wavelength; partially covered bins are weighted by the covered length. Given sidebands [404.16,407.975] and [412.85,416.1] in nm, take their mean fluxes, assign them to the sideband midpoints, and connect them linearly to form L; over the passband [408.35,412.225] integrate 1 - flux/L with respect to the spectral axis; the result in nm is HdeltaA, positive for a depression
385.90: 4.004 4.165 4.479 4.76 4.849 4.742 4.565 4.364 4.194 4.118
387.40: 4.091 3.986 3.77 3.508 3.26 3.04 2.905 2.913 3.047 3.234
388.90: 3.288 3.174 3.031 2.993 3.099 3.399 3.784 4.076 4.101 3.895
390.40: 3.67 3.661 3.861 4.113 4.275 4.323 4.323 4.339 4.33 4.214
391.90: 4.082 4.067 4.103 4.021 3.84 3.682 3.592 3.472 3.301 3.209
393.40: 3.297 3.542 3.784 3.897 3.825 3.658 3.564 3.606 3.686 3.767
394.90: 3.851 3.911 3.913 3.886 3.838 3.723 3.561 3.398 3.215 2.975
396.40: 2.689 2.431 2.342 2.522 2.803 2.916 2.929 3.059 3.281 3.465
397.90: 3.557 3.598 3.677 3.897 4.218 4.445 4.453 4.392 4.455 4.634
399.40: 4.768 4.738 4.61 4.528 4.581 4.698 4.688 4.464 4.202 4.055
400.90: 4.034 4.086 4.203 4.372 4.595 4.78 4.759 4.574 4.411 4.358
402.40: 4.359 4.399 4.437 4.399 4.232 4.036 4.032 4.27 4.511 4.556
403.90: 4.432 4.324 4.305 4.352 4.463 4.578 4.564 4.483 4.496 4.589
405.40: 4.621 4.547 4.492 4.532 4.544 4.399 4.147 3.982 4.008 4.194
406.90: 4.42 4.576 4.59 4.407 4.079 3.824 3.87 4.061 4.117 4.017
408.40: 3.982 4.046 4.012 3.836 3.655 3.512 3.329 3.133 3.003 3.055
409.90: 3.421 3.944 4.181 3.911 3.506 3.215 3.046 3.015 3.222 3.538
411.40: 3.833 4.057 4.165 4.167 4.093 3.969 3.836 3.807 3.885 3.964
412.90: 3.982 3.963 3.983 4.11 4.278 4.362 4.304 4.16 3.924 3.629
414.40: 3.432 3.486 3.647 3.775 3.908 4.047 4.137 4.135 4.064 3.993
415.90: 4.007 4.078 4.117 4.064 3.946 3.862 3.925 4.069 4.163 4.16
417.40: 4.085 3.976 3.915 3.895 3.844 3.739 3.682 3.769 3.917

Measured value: 0.48 nm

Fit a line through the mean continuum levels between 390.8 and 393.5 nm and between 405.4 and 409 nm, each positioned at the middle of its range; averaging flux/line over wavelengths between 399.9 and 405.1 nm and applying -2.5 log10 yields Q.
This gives -0.07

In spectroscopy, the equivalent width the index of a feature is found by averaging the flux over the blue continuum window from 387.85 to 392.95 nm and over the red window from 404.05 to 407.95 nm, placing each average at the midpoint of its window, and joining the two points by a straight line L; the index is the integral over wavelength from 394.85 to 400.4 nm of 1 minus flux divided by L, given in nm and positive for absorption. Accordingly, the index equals 0.35 nm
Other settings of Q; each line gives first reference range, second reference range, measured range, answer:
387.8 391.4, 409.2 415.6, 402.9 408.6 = -0.163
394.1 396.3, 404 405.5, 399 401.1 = -0.103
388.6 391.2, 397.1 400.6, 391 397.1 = 0.062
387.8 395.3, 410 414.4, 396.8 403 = -0.108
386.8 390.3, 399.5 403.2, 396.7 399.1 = 0.186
